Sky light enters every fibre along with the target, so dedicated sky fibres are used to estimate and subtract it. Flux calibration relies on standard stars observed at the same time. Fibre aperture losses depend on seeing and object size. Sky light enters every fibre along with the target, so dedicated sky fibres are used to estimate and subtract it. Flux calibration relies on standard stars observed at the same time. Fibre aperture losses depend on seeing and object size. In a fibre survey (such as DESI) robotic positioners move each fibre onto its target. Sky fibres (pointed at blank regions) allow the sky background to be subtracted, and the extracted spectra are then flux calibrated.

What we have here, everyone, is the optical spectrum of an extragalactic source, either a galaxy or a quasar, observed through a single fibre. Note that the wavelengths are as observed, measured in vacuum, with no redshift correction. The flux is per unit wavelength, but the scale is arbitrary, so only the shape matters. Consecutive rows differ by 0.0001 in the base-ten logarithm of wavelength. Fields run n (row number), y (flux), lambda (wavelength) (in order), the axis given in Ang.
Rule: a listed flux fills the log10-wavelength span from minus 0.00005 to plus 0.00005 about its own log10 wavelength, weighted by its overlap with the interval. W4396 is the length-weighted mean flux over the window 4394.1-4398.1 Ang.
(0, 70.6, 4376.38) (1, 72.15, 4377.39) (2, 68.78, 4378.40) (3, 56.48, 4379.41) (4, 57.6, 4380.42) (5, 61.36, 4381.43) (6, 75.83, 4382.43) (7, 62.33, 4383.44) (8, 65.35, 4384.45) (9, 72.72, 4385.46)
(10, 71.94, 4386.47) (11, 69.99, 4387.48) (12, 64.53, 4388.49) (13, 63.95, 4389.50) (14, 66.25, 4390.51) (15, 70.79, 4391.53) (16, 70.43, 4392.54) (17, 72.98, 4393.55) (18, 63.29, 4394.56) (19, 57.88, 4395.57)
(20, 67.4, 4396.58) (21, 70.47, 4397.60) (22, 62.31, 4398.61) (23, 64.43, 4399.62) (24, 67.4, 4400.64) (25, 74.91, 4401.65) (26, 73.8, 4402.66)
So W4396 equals 64.7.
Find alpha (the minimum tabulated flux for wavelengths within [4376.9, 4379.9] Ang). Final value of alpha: 56.48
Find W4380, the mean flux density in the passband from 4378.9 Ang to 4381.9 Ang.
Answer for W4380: 58.4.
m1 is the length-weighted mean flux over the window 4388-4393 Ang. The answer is 67.1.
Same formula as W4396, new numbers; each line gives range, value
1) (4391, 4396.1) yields 67.1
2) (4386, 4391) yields 67.3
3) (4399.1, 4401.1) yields 65.7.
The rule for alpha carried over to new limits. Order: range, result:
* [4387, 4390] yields 63.95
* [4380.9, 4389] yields 61.36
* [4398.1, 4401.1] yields 62.31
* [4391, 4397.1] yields 57.88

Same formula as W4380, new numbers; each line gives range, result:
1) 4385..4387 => 72.3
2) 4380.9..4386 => 67.6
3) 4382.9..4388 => 68.5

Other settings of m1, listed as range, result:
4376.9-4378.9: 70.4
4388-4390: 64.3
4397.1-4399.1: 66.5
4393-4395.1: 68.2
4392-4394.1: 71.7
